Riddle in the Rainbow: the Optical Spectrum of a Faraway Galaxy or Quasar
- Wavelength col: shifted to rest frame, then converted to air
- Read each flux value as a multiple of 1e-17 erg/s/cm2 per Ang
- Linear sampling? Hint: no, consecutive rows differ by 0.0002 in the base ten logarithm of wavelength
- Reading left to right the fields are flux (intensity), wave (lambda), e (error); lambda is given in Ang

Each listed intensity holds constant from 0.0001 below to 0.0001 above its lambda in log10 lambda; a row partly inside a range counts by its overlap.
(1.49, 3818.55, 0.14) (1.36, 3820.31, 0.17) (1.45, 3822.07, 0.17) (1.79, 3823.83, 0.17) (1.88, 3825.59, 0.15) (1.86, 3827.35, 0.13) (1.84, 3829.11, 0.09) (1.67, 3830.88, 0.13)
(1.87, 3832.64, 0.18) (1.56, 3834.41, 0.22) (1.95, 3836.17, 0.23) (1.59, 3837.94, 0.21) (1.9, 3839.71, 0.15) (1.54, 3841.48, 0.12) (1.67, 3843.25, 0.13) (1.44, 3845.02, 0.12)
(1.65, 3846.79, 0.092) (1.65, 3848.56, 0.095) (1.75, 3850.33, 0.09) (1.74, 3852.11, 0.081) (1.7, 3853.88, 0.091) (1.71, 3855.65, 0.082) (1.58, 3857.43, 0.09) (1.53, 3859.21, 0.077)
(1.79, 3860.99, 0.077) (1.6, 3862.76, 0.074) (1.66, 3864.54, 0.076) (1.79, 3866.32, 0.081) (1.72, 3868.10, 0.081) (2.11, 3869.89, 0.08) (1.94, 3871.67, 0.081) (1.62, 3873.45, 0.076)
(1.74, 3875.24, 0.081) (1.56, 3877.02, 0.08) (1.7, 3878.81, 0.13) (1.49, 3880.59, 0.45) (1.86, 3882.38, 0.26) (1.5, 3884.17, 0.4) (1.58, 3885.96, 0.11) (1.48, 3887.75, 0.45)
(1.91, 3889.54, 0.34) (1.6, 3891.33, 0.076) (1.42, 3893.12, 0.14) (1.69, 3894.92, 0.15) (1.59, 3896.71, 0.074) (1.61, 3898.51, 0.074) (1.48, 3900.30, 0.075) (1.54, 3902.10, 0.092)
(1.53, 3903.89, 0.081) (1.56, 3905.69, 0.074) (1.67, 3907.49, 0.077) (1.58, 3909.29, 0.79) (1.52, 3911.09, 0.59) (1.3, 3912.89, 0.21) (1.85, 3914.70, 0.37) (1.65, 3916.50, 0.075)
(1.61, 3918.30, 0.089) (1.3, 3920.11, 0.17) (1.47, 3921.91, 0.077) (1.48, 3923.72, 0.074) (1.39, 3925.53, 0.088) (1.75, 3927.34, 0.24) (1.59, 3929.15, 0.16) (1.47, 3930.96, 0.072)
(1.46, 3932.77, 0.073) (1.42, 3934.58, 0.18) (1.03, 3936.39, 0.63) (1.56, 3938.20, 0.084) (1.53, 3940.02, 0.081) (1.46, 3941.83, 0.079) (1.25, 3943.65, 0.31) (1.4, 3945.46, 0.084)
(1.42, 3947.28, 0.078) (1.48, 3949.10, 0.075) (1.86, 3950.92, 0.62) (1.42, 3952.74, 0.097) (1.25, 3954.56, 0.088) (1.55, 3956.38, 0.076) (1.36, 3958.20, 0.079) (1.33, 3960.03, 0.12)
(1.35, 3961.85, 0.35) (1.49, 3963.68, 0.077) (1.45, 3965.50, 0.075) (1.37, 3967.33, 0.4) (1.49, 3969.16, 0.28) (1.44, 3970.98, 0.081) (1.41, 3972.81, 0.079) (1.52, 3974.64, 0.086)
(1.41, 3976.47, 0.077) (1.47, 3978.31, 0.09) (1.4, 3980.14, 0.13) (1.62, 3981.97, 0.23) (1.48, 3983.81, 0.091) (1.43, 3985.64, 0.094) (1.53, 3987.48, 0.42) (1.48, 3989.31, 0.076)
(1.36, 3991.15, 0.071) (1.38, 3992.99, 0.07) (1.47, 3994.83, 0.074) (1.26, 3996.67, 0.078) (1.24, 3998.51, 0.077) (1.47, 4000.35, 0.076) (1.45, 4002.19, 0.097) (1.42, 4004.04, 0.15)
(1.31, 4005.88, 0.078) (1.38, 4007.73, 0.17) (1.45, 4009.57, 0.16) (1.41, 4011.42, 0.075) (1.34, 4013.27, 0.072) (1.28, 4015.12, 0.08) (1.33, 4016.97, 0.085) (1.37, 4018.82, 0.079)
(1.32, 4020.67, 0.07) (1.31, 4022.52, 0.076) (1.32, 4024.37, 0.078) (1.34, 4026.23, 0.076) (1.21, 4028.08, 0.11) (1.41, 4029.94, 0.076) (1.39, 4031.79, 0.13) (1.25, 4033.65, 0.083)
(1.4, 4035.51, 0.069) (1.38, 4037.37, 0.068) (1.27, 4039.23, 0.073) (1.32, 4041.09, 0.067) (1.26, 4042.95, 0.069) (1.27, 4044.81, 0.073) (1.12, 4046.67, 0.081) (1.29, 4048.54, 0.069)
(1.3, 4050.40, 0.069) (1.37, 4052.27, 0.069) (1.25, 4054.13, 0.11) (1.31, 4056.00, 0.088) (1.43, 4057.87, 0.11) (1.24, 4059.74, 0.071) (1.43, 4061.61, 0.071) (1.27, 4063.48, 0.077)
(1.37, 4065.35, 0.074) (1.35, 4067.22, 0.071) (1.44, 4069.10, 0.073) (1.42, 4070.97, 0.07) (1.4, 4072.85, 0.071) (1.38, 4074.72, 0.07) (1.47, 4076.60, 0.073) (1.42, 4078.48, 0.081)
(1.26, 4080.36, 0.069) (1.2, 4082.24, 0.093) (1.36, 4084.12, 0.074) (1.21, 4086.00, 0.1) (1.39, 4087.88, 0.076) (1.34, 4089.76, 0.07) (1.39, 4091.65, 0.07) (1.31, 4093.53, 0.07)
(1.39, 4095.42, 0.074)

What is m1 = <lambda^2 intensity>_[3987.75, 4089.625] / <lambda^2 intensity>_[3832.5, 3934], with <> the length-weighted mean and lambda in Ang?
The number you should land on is 0.89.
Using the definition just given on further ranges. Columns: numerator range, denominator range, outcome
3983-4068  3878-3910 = 0.90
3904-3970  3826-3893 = 0.90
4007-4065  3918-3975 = 0.96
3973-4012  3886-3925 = 0.95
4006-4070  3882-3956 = 0.93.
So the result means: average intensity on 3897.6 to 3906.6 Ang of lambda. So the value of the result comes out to 1.54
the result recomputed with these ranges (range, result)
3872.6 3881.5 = 1.62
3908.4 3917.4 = 1.58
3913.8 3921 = 1.6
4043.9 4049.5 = 1.23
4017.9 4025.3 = 1.33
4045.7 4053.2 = 1.27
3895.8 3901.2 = 1.56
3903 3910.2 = 1.58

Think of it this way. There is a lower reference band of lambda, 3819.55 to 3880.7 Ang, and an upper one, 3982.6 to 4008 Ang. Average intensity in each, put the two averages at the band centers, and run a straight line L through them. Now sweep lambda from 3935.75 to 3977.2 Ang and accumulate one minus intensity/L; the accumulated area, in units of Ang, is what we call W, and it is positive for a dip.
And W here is 1.5 Ang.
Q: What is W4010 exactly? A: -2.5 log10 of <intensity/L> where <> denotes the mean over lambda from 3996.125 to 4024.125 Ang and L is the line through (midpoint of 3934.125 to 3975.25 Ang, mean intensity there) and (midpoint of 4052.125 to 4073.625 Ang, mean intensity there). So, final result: 0.03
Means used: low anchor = 1.43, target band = 1.36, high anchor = 1.36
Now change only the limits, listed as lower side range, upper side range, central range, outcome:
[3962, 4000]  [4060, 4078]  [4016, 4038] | 0.06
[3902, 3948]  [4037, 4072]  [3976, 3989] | -0.05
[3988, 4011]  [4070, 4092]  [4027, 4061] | 0.05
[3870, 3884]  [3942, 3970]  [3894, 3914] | 0.04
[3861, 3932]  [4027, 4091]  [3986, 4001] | 0.04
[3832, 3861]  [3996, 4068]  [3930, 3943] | 0.07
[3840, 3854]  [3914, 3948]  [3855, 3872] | -0.08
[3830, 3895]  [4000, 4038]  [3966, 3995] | -0.01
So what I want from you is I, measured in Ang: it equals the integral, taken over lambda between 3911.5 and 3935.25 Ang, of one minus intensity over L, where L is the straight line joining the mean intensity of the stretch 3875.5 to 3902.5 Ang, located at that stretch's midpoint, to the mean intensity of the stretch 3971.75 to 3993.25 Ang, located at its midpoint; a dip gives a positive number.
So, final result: 0.5 Ang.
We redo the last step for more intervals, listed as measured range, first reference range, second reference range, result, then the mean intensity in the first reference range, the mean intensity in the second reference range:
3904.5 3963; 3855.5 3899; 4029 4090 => 3.3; 1.67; 1.33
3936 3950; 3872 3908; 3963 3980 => 0.9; 1.61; 1.45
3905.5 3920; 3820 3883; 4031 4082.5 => 0.1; 1.7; 1.33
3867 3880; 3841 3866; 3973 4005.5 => -1.2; 1.65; 1.43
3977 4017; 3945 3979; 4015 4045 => -0.8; 1.45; 1.32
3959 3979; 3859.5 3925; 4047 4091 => 0.9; 1.62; 1.34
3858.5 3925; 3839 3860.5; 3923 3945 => -2.9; 1.66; 1.45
